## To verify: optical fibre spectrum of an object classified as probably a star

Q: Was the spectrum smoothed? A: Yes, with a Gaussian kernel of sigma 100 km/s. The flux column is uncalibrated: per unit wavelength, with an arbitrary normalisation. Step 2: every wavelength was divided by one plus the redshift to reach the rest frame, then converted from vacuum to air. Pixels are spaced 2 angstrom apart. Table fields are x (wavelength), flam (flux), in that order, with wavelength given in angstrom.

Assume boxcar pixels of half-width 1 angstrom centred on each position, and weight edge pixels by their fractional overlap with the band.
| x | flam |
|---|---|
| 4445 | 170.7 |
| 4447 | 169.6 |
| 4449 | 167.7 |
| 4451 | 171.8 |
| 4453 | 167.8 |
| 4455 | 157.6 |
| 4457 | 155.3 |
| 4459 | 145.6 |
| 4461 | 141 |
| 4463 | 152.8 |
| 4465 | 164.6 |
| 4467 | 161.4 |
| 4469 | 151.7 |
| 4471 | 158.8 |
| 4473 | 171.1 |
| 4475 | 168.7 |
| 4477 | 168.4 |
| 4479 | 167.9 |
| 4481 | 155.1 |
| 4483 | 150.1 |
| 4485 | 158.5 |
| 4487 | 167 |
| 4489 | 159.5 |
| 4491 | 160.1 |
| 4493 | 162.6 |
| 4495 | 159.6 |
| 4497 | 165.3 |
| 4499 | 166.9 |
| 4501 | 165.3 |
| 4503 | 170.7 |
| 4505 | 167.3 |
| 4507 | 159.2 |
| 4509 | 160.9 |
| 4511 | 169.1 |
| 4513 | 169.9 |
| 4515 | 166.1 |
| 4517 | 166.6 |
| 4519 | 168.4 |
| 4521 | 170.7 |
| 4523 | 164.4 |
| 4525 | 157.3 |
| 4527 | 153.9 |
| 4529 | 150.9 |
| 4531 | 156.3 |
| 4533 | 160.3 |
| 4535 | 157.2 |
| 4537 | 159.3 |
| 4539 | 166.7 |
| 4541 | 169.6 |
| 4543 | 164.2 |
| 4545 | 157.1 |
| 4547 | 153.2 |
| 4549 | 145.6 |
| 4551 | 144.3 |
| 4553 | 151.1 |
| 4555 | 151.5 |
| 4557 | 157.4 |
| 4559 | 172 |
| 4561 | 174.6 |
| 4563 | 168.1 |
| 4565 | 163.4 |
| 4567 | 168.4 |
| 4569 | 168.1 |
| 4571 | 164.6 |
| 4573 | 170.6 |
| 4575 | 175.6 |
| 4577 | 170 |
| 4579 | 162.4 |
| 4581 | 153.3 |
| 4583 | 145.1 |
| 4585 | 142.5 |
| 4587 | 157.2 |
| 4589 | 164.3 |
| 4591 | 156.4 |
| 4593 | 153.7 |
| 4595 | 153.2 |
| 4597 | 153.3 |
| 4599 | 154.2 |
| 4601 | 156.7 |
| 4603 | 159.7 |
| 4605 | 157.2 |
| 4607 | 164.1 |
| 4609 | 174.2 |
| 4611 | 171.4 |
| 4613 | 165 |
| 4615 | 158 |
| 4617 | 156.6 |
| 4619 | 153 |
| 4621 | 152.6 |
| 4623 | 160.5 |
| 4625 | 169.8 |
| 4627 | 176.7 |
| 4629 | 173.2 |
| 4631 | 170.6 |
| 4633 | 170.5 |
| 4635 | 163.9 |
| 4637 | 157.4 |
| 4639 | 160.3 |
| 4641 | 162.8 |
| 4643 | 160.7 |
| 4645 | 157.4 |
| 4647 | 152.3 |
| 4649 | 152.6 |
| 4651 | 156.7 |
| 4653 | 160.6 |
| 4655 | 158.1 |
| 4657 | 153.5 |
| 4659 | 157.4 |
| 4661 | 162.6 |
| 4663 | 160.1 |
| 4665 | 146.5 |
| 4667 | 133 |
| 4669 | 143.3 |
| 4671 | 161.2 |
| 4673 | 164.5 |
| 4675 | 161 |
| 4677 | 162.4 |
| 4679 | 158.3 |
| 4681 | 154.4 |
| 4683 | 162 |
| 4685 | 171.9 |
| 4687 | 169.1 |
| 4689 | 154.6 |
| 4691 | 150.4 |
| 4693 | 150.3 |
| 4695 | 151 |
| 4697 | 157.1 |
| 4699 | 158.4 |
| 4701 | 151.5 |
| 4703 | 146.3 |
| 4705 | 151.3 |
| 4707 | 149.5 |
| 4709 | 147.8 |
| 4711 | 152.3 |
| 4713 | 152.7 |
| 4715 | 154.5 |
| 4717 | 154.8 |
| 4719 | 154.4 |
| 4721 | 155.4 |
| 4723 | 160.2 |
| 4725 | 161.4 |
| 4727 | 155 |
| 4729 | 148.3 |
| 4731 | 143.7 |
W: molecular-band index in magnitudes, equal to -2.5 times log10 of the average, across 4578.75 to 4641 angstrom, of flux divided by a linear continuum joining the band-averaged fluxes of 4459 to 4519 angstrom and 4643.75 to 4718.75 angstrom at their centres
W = -0.02 mag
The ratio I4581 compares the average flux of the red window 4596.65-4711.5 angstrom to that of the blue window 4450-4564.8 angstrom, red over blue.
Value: 1.0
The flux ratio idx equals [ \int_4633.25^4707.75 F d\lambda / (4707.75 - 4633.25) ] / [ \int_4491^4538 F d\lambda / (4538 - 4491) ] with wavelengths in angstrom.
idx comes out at 1.0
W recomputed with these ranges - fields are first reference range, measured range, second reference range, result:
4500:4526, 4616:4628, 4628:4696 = -0.008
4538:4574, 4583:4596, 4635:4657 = 0.045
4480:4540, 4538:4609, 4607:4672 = 0.008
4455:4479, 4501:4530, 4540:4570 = -0.029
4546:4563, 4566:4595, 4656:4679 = -0.028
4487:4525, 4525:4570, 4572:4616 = 0.020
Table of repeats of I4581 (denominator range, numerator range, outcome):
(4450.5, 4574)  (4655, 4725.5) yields 0.96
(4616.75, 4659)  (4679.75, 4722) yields 0.96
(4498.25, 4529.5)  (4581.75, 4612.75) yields 0.96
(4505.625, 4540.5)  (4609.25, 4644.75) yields 1.01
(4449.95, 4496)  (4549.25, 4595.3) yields 1.00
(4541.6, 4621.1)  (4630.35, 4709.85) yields 0.98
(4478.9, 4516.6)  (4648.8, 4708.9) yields 0.95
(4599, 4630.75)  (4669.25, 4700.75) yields 0.97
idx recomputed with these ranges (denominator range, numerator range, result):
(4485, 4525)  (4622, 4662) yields 0.98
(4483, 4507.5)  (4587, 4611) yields 0.98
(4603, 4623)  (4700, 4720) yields 0.94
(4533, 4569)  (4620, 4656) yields 1.01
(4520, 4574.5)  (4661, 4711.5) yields 0.96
